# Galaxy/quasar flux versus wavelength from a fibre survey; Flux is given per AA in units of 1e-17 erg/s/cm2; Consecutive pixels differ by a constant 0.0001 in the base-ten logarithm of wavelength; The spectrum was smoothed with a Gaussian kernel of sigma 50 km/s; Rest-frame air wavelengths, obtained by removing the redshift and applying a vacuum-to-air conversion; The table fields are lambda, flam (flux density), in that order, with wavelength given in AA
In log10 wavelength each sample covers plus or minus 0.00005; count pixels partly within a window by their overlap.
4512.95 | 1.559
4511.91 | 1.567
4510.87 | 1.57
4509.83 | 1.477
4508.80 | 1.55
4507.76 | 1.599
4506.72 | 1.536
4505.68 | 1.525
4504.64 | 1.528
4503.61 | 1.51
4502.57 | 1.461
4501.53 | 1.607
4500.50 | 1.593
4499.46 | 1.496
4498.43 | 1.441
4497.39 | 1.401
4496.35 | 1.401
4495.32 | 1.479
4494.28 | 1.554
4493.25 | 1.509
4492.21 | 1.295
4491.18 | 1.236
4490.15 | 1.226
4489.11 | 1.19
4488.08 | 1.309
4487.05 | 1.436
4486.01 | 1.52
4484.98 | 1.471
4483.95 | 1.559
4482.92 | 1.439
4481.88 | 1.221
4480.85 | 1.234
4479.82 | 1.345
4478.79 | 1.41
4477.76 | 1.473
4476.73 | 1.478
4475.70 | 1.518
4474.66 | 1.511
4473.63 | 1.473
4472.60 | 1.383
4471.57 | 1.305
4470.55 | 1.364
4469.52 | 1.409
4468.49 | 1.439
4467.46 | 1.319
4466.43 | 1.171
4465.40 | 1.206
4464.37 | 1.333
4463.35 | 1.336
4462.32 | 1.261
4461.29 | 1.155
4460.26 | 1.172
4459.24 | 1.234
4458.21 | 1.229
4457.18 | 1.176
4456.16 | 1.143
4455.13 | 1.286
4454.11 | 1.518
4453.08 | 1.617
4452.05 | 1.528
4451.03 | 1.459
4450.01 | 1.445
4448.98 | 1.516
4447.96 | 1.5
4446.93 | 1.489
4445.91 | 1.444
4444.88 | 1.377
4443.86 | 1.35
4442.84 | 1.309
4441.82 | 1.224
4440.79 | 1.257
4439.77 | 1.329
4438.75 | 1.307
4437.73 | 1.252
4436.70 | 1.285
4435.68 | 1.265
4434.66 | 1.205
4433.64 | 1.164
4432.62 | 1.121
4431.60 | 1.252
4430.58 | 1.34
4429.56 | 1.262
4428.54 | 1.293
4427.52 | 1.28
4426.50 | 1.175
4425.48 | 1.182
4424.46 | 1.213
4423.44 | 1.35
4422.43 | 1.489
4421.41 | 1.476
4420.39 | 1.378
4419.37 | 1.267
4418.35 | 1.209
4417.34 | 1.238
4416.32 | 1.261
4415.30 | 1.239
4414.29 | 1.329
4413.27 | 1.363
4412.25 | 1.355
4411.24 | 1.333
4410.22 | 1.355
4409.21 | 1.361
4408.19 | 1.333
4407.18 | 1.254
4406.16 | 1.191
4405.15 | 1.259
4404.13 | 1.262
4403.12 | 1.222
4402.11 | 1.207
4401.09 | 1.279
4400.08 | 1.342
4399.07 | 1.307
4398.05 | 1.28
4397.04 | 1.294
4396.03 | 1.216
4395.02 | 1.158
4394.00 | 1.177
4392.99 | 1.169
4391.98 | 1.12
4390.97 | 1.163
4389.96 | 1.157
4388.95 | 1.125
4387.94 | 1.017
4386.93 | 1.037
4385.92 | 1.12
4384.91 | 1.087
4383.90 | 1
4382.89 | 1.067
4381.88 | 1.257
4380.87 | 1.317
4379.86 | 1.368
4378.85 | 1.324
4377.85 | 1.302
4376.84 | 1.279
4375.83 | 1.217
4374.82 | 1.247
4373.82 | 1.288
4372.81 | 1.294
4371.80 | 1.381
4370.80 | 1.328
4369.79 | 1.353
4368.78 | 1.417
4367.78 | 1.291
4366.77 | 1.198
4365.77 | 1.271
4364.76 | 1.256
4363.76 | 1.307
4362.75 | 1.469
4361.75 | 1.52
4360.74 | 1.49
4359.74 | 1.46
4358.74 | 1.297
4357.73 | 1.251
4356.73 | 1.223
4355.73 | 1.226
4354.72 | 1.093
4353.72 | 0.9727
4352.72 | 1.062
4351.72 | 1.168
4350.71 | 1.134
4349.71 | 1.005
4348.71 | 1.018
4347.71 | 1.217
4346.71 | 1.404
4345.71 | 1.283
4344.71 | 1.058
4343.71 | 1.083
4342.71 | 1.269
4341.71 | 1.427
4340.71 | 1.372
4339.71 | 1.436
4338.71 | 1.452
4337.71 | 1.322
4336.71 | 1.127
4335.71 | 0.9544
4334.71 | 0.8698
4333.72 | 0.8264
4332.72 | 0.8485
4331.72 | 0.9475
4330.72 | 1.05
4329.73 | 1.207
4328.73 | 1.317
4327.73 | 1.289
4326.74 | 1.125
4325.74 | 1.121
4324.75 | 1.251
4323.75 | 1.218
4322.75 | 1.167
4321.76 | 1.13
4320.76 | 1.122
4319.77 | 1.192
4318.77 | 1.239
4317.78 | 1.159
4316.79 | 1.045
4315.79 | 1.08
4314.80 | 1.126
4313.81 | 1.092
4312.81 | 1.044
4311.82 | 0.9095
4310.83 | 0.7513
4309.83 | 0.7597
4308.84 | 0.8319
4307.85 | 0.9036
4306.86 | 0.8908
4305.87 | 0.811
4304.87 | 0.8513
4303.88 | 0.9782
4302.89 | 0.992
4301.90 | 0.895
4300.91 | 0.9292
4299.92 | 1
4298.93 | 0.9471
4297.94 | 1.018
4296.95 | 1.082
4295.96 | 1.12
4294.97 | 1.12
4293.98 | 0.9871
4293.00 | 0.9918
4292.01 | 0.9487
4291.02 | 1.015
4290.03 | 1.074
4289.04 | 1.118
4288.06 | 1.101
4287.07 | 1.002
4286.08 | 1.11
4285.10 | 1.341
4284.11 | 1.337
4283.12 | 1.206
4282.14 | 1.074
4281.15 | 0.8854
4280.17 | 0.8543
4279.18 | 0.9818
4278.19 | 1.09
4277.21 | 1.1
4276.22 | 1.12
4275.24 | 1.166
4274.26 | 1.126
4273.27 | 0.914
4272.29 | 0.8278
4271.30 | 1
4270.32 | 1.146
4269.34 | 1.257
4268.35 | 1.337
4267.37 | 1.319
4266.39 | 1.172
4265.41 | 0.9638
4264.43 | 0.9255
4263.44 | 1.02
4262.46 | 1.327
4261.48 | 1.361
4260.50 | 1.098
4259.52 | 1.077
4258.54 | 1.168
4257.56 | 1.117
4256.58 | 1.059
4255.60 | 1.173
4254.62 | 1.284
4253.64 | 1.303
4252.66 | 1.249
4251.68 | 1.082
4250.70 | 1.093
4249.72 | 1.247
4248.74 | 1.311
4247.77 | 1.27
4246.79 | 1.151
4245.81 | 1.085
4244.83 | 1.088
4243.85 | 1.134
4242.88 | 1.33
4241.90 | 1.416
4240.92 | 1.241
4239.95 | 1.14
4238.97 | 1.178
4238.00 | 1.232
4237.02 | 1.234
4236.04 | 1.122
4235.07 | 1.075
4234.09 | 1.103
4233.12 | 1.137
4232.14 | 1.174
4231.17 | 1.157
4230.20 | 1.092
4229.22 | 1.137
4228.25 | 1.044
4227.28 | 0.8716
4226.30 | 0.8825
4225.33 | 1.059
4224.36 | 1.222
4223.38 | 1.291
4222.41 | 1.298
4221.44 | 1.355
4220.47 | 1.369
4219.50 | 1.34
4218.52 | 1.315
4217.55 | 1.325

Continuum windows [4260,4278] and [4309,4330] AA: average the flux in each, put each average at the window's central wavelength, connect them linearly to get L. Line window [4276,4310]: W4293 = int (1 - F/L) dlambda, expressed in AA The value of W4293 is 3.0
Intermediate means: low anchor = 1.12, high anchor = 1.11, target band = 1.01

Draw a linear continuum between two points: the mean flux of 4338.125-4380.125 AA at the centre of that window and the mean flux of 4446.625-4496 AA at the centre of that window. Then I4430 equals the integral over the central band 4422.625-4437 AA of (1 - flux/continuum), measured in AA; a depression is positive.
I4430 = 1.0 AA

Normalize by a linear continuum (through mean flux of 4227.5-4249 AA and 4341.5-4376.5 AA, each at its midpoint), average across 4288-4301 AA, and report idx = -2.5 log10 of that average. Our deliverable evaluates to 0.17 mag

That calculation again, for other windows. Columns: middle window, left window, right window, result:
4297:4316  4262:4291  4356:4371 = 0.25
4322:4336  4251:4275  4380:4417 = 0.09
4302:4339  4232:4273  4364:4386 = 0.16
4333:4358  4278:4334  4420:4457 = -0.03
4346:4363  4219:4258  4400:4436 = 0.01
